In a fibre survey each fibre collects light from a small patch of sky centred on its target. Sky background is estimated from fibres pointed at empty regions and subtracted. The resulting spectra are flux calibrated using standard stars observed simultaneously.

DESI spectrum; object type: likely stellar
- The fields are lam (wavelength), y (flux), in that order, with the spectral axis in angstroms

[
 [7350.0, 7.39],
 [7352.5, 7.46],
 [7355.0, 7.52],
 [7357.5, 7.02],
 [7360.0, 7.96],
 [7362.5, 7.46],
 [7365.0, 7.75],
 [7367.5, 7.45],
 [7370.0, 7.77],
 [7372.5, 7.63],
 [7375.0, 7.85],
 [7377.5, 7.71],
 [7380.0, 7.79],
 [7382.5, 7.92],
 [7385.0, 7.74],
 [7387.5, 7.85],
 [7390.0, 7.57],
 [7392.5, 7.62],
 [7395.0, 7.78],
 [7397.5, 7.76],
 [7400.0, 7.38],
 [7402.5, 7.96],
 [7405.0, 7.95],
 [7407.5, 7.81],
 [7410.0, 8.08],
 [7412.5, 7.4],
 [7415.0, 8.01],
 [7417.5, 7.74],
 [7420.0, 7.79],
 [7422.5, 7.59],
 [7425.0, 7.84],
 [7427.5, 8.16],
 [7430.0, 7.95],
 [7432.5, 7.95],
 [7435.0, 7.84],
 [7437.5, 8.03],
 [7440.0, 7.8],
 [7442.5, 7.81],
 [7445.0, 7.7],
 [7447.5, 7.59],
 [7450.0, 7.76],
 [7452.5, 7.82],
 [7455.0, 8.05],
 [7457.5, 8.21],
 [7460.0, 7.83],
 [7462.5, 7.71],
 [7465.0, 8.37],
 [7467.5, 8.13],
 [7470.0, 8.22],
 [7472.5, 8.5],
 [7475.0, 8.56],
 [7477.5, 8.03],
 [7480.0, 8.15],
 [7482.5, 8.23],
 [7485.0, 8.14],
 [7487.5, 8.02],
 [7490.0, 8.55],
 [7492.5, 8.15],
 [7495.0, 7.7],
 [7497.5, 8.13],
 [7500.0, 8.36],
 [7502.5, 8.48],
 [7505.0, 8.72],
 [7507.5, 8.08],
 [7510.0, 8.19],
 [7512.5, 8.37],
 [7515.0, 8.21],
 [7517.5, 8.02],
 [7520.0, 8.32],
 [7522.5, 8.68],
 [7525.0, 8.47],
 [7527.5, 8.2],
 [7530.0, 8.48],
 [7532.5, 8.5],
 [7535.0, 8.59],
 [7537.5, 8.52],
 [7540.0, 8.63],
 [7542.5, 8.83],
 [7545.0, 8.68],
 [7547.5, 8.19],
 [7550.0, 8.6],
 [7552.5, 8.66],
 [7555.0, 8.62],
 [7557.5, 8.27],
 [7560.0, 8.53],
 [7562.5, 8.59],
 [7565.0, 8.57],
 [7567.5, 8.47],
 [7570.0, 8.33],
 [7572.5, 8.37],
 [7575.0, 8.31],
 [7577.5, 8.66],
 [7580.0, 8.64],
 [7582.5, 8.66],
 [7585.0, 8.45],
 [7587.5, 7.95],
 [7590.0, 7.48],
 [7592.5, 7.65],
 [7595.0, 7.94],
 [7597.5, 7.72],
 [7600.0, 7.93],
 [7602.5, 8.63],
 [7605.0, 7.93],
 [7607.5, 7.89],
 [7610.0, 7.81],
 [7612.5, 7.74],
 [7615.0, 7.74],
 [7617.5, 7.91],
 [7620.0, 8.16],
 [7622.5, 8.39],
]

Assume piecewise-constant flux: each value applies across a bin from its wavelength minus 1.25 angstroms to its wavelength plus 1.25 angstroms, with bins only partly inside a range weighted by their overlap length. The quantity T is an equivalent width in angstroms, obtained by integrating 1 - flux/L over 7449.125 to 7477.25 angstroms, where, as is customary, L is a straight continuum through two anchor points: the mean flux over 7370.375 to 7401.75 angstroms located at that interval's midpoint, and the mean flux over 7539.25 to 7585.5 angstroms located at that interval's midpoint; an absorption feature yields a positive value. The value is -0.1 angstroms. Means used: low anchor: 7.72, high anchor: 8.53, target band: 8.11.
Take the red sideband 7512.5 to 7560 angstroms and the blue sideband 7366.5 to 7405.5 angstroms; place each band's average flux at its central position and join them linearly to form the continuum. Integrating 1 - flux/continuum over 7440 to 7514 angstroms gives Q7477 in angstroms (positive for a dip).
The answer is 0.6 angstroms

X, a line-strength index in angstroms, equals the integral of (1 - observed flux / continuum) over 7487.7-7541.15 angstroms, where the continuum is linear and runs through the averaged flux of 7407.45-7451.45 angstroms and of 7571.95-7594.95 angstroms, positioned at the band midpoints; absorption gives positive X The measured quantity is -1.98 angstroms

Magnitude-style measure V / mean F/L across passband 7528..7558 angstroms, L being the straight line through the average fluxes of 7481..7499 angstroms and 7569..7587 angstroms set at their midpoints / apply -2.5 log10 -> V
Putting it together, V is -0.03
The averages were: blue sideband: 8.13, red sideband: 8.47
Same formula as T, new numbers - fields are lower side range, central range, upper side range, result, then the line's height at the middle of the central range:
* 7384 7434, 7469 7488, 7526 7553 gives -0.1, 8.19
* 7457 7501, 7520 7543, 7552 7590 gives -0.6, 8.32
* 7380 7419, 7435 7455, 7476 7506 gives 0.5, 7.99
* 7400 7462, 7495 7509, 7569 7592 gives -0.4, 8.06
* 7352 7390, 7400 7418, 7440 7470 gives -0.1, 7.78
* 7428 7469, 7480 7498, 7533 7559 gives 0.1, 8.18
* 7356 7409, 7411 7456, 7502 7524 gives 0.7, 7.95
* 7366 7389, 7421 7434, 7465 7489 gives 0.2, 7.99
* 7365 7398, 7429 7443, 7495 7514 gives 0.1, 7.98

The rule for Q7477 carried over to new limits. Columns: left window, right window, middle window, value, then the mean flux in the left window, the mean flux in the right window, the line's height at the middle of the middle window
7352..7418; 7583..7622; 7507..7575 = -4.9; 7.7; 7.95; 7.88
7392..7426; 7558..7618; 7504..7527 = -0.9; 7.77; 8.17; 8.01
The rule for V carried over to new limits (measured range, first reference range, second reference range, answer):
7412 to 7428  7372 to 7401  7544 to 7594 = 0.01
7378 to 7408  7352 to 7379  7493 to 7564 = 0.00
